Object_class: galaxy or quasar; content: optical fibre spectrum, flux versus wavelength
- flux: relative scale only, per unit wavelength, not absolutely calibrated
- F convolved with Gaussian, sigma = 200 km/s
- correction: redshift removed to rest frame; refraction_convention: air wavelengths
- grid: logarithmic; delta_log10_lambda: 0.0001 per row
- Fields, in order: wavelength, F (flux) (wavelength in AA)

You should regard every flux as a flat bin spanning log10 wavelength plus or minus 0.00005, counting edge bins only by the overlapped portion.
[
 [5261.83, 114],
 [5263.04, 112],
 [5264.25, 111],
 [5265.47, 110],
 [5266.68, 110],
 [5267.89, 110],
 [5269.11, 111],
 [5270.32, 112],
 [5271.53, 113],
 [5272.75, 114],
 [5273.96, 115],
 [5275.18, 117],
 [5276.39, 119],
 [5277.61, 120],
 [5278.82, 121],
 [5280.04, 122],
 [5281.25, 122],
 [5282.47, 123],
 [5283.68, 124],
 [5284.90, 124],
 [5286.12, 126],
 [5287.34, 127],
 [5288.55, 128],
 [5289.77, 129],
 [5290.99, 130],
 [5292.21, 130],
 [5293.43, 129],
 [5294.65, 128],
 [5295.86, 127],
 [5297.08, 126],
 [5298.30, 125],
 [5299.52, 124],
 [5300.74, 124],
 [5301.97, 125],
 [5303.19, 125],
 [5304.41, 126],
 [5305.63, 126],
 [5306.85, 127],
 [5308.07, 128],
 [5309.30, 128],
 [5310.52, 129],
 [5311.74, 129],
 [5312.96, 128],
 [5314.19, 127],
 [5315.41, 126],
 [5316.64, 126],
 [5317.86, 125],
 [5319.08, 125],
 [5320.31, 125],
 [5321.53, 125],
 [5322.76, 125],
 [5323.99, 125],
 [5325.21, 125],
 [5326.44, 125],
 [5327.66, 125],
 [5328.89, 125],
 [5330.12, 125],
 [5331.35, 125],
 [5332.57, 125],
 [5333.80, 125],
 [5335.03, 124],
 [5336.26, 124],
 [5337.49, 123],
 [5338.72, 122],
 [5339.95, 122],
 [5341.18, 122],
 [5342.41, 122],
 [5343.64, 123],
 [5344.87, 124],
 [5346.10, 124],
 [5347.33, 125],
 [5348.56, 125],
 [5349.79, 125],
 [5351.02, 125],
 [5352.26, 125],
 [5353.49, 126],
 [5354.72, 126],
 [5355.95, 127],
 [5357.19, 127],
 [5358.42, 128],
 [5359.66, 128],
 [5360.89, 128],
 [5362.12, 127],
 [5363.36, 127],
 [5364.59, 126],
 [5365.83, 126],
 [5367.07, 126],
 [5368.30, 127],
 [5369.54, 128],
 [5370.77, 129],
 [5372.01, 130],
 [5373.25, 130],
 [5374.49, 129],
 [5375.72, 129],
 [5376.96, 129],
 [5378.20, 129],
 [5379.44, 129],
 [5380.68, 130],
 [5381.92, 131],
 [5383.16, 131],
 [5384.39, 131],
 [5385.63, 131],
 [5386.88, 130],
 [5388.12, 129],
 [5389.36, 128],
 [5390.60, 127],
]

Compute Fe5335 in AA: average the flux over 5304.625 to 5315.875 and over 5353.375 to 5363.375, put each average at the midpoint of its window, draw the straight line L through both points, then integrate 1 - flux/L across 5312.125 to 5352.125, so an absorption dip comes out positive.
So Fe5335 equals 0.9 AA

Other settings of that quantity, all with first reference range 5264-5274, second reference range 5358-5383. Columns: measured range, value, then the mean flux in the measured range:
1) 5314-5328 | -0.6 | 125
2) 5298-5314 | -1.2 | 126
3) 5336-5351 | 0.0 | 124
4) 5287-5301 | -1.4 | 127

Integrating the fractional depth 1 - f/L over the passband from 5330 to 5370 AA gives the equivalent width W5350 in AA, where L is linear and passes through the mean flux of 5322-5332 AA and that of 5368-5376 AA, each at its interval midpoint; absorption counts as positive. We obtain 0.6 AA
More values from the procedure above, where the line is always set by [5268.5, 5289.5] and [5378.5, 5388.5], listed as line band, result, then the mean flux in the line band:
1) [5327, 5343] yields 0.2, 124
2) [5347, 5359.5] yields 0.1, 126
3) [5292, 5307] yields -0.5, 126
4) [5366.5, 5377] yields 0.0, 129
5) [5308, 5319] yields -0.3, 127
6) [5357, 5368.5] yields 0.1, 127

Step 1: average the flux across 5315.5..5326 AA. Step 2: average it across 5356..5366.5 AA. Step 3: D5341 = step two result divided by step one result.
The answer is 1.01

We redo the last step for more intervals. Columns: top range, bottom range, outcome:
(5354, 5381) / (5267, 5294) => 1.06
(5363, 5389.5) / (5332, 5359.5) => 1.04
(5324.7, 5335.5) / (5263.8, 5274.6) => 1.12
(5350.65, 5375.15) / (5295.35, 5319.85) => 1.01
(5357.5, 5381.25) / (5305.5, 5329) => 1.01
